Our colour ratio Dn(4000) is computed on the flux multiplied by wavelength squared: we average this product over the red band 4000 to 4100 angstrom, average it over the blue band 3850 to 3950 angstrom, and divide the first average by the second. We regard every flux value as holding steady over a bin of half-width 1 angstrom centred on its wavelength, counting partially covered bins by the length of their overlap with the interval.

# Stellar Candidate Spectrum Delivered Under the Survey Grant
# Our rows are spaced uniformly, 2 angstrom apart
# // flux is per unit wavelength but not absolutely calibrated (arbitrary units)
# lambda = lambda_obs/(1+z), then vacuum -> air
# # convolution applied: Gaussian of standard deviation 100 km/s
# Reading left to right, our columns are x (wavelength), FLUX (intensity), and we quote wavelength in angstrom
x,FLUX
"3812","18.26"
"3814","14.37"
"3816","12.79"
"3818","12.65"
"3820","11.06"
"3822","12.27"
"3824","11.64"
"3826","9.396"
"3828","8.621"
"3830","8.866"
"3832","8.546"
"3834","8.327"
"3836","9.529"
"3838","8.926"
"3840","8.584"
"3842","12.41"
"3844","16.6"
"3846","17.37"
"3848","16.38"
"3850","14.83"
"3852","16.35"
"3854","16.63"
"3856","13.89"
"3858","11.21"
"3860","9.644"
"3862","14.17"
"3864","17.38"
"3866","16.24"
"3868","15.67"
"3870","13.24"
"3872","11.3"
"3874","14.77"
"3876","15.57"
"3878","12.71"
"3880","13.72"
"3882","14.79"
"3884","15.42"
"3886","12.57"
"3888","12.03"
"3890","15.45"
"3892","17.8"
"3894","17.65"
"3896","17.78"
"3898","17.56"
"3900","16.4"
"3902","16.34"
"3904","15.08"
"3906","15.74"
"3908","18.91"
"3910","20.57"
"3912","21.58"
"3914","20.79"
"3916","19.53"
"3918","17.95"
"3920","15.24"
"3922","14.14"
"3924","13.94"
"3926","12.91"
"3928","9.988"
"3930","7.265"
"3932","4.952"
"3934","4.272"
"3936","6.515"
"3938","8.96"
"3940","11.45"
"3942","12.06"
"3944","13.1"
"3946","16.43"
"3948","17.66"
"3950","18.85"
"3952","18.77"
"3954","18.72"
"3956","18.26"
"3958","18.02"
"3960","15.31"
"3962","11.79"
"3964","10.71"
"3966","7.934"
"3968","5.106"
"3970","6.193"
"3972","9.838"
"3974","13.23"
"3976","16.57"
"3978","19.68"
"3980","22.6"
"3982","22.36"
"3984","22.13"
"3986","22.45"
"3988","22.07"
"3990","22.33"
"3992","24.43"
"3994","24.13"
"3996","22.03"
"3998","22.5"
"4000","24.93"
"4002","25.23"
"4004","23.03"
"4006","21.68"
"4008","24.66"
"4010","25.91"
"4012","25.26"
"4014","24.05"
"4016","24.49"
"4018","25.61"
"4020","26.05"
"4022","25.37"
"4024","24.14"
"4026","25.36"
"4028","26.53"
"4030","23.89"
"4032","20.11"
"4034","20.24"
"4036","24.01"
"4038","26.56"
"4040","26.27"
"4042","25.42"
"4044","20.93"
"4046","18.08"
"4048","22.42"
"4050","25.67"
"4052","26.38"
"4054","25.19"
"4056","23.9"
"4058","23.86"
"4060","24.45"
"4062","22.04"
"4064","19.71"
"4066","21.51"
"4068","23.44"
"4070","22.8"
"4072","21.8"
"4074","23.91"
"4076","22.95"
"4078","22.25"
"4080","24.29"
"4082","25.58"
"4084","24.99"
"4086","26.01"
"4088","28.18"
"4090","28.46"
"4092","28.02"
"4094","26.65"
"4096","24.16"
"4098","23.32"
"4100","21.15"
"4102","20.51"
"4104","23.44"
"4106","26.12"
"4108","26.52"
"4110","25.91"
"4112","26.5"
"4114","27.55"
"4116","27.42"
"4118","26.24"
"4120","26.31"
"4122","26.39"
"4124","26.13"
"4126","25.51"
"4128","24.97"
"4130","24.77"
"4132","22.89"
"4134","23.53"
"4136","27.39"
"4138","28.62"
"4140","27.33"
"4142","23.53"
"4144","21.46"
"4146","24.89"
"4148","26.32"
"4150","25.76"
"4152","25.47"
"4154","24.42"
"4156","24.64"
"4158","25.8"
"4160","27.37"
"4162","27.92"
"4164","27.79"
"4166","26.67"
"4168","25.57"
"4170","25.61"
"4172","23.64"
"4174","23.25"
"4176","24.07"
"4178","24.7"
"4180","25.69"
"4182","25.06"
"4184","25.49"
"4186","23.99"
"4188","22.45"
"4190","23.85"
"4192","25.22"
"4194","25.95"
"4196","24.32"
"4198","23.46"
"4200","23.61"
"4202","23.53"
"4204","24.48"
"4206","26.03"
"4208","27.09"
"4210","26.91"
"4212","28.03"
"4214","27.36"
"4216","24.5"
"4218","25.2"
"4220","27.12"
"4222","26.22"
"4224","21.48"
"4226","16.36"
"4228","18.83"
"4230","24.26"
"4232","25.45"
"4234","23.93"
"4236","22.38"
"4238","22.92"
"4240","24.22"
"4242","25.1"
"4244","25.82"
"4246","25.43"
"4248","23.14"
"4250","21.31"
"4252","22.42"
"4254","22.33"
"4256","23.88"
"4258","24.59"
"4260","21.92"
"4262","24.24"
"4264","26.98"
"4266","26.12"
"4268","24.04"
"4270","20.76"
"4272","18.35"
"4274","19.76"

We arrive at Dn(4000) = 1.8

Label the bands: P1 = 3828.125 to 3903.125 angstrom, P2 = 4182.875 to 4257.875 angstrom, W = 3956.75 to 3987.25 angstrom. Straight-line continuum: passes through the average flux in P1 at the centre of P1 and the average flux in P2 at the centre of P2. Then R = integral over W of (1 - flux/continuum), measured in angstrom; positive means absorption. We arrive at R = 3.6 angstrom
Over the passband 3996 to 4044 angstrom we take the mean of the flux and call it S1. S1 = 24.3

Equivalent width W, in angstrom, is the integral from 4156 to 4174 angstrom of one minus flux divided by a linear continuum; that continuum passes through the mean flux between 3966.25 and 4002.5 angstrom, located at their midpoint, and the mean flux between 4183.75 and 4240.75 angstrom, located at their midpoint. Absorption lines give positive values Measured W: -2.2 angstrom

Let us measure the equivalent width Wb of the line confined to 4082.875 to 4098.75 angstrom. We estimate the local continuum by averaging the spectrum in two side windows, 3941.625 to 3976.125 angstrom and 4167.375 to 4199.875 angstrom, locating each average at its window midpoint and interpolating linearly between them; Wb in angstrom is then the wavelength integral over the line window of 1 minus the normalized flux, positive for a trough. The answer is -4.92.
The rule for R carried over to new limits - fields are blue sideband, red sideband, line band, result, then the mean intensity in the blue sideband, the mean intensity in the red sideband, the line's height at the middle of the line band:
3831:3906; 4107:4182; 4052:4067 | -0.75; 14.2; 25.6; 22.1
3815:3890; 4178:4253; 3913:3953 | 5.63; 12.9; 24.3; 15.4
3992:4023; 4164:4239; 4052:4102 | 0.63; 24.3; 24.5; 24.4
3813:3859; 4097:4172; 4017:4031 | -3.23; 12.2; 25.4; 20.5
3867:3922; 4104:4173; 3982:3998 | -2.30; 16.1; 25.8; 19.9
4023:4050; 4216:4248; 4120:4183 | -4.88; 23.5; 23.7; 23.6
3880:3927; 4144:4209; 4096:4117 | -1.77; 16.5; 25.1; 22.9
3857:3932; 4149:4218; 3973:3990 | -1.96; 15.1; 25.3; 18.2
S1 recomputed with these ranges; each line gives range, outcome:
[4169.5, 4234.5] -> 24.5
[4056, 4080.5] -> 22.8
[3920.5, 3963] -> 13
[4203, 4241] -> 24.4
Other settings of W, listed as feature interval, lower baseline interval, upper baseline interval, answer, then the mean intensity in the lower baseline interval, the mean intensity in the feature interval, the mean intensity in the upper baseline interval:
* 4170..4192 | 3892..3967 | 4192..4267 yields -1.57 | 14.7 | 24.3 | 24.3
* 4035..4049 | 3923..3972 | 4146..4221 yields -4.89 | 12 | 23.4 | 25.4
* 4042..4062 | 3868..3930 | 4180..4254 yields -3.76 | 15.6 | 23.5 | 24.2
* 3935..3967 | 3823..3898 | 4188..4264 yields 4.14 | 13.5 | 14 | 24.1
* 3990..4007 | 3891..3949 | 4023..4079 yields -3.09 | 14.6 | 23.4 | 23.4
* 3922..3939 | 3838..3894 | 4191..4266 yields 7.53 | 14.3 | 8.93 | 24.2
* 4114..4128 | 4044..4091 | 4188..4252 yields -1.40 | 23.8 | 26.3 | 24.2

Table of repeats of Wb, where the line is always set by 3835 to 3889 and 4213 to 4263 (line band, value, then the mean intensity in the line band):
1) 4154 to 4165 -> -2.5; 26.5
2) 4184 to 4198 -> -1.2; 24.3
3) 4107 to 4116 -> -2.8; 26.7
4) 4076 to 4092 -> -4.9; 25.7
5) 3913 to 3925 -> -1.3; 16.9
